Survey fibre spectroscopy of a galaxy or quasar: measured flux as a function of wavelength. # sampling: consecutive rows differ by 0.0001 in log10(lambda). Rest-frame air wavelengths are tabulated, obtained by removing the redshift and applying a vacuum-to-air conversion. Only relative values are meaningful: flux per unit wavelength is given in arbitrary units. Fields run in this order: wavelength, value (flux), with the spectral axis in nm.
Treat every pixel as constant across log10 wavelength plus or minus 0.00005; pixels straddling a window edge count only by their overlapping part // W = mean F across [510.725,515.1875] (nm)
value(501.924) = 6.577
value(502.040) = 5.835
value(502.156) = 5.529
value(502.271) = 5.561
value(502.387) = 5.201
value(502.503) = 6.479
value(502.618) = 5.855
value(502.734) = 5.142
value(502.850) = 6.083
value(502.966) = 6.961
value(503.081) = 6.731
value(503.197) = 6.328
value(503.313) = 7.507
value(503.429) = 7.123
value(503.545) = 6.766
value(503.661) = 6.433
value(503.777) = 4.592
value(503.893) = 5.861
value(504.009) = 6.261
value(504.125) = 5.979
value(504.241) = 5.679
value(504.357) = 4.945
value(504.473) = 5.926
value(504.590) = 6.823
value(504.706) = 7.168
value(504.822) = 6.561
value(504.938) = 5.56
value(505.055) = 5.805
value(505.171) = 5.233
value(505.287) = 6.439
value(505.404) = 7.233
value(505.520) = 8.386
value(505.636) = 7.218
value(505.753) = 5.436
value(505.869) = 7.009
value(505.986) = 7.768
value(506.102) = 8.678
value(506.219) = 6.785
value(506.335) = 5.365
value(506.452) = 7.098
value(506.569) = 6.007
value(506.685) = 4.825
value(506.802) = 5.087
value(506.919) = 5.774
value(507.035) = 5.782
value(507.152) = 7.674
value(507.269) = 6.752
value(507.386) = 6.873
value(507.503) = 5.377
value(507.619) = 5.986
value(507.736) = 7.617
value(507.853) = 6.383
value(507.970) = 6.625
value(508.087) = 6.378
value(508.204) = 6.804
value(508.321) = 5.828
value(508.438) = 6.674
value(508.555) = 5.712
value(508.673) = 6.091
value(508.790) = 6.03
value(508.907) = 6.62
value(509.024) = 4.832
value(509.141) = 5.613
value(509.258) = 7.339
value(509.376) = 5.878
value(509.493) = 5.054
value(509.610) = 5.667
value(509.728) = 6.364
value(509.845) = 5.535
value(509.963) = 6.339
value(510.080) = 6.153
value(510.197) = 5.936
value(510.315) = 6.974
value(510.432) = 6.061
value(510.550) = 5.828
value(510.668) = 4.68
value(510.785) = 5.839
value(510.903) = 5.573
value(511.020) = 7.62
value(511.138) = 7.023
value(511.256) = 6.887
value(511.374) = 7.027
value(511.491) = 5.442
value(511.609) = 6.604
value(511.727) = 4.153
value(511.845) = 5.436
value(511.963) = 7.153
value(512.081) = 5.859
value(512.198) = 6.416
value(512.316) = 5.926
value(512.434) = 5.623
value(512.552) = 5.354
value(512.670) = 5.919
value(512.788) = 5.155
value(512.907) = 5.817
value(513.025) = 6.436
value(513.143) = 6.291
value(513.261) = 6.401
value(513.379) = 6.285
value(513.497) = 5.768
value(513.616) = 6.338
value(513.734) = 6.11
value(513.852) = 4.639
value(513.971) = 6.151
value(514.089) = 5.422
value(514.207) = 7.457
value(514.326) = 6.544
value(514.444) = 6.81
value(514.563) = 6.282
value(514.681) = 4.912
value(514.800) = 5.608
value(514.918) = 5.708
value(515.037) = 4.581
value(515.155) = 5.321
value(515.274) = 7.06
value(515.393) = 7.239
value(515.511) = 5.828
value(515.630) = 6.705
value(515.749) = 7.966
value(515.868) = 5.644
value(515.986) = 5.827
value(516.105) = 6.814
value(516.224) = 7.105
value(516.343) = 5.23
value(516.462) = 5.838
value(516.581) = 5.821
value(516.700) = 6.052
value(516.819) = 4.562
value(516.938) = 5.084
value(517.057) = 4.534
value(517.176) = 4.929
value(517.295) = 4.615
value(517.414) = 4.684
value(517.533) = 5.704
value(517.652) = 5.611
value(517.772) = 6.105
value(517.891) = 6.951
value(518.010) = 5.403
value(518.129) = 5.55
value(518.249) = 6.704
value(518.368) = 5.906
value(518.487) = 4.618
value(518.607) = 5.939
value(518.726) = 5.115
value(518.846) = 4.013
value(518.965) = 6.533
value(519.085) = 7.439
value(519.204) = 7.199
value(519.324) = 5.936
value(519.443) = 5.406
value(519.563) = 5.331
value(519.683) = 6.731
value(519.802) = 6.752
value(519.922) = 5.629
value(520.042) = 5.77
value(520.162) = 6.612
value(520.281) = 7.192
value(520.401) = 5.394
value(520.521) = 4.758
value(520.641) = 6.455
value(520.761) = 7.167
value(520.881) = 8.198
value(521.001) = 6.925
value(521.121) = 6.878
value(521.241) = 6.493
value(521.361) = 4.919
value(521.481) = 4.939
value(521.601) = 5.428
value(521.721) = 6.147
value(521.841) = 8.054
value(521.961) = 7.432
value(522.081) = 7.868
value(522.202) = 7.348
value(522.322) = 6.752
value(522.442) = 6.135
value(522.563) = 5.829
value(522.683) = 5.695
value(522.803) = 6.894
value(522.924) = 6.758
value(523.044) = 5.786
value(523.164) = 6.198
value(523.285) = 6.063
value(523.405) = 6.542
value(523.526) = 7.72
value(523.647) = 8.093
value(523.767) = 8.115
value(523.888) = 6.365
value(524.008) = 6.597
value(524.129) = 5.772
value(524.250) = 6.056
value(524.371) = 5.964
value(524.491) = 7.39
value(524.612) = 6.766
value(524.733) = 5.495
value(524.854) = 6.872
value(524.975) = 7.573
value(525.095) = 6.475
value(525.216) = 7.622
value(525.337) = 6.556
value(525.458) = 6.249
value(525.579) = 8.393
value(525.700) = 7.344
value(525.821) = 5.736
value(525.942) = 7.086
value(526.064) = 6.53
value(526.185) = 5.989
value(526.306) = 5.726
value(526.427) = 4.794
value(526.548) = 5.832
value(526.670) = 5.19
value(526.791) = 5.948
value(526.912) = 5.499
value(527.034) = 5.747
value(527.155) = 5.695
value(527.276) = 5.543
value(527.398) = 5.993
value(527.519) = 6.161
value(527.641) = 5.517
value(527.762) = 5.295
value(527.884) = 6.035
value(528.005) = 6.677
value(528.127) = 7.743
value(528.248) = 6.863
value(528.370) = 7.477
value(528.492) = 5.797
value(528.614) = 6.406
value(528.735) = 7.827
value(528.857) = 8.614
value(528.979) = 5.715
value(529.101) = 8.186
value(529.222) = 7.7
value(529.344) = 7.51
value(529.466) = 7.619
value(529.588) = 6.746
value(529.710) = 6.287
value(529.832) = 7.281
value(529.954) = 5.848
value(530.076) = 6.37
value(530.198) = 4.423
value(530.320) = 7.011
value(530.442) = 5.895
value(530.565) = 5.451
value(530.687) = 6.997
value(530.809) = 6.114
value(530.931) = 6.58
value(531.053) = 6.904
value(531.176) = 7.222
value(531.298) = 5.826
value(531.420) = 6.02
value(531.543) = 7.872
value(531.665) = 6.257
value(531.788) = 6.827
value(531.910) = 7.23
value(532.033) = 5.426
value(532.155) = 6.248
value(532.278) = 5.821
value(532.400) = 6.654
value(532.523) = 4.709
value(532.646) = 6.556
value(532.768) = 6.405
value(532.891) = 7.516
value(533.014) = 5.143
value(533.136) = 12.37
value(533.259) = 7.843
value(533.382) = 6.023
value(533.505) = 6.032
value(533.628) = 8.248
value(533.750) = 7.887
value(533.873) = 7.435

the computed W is 6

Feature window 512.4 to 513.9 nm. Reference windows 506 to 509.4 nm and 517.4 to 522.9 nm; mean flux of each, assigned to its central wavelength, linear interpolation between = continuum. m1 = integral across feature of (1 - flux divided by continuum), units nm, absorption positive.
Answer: 0.09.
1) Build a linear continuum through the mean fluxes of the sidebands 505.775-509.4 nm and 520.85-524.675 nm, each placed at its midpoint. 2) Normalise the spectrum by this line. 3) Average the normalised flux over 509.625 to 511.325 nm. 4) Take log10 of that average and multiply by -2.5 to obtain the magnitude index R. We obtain 0.04 mag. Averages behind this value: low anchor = 6.36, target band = 6.19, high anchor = 6.62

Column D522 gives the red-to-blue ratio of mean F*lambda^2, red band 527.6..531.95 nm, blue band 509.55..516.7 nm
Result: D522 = 1.17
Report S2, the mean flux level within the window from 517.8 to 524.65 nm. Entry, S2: 6.36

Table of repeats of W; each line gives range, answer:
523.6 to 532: 6.53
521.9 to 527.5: 6.48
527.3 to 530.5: 6.64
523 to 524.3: 6.68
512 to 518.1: 5.89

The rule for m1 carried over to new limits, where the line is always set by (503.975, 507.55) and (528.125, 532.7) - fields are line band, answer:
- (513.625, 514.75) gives 0.07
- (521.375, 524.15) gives -0.03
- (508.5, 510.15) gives 0.12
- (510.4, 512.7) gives 0.15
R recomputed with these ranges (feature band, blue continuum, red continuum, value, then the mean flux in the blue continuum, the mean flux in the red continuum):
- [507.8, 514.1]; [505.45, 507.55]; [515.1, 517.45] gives 0.035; 6.56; 5.85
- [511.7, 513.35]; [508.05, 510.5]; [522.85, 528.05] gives 0.045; 6.09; 6.37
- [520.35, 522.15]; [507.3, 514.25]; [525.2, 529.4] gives -0.025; 6.09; 6.47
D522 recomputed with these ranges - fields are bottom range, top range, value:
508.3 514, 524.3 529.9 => 1.16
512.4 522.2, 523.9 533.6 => 1.13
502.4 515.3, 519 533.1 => 1.12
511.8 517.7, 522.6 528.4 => 1.14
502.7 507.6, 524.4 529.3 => 1.11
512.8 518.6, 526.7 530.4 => 1.16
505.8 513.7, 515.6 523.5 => 1.03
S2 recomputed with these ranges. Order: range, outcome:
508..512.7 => 6.06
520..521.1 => 6.52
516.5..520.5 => 5.74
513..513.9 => 6.04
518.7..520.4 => 6.11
